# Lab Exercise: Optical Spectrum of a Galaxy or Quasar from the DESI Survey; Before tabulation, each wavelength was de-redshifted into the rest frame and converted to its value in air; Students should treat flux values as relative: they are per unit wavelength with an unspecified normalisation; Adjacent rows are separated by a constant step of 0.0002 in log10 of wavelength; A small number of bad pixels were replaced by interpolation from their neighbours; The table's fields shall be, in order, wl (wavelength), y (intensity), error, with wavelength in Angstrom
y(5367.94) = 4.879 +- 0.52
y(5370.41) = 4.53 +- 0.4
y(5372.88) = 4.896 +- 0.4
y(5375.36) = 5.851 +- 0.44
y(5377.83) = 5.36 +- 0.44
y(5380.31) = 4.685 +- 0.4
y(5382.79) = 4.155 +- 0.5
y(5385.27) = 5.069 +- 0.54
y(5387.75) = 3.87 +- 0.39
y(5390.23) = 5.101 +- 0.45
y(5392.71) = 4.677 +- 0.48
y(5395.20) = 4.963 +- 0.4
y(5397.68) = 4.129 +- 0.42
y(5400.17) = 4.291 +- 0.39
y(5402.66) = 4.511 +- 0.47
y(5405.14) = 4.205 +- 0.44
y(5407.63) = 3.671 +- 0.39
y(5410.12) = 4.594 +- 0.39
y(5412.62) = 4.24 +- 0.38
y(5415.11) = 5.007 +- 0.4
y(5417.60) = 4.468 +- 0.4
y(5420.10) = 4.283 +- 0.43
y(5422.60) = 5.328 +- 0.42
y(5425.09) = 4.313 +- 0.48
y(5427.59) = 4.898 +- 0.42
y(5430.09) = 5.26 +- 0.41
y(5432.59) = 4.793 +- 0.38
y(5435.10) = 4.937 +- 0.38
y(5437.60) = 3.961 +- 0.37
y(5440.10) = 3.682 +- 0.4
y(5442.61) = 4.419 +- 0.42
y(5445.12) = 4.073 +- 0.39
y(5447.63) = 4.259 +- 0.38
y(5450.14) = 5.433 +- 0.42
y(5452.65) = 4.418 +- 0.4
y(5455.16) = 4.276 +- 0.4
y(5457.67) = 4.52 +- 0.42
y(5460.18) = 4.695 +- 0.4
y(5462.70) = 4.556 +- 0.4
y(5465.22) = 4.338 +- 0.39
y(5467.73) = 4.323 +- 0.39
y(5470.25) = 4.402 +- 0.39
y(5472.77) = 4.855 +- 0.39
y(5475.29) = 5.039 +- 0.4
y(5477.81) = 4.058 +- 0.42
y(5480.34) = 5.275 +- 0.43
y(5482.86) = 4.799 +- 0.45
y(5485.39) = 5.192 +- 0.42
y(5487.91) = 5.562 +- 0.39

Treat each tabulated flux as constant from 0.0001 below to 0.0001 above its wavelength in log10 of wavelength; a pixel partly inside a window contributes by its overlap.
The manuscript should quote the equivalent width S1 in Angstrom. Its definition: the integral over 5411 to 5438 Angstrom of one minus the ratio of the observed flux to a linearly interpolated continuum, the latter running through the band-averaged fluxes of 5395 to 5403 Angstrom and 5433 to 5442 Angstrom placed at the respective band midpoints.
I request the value -2.5 Angstrom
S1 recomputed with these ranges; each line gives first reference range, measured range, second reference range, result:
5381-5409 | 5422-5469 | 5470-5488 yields 1.58 Angstrom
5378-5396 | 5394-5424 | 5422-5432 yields 2.11 Angstrom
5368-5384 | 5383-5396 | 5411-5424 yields 0.40 Angstrom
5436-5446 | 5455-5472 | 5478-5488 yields 0.44 Angstrom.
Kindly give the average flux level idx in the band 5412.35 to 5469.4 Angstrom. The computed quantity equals 4.55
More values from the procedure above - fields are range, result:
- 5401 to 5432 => 4.57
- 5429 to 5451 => 4.51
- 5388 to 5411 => 4.43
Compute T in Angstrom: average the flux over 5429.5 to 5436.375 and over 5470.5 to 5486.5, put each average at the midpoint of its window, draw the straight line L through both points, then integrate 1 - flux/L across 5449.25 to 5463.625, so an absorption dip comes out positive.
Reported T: 0.8 Angstrom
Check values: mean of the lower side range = 4.97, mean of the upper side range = 4.84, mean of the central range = 4.63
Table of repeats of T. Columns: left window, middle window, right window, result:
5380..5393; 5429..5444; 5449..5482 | 0.4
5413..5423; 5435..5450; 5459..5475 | 1.2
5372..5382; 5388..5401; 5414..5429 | 1.1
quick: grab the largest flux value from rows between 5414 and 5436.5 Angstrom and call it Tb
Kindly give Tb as 5.328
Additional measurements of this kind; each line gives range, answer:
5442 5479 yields 5.433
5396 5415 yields 4.594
